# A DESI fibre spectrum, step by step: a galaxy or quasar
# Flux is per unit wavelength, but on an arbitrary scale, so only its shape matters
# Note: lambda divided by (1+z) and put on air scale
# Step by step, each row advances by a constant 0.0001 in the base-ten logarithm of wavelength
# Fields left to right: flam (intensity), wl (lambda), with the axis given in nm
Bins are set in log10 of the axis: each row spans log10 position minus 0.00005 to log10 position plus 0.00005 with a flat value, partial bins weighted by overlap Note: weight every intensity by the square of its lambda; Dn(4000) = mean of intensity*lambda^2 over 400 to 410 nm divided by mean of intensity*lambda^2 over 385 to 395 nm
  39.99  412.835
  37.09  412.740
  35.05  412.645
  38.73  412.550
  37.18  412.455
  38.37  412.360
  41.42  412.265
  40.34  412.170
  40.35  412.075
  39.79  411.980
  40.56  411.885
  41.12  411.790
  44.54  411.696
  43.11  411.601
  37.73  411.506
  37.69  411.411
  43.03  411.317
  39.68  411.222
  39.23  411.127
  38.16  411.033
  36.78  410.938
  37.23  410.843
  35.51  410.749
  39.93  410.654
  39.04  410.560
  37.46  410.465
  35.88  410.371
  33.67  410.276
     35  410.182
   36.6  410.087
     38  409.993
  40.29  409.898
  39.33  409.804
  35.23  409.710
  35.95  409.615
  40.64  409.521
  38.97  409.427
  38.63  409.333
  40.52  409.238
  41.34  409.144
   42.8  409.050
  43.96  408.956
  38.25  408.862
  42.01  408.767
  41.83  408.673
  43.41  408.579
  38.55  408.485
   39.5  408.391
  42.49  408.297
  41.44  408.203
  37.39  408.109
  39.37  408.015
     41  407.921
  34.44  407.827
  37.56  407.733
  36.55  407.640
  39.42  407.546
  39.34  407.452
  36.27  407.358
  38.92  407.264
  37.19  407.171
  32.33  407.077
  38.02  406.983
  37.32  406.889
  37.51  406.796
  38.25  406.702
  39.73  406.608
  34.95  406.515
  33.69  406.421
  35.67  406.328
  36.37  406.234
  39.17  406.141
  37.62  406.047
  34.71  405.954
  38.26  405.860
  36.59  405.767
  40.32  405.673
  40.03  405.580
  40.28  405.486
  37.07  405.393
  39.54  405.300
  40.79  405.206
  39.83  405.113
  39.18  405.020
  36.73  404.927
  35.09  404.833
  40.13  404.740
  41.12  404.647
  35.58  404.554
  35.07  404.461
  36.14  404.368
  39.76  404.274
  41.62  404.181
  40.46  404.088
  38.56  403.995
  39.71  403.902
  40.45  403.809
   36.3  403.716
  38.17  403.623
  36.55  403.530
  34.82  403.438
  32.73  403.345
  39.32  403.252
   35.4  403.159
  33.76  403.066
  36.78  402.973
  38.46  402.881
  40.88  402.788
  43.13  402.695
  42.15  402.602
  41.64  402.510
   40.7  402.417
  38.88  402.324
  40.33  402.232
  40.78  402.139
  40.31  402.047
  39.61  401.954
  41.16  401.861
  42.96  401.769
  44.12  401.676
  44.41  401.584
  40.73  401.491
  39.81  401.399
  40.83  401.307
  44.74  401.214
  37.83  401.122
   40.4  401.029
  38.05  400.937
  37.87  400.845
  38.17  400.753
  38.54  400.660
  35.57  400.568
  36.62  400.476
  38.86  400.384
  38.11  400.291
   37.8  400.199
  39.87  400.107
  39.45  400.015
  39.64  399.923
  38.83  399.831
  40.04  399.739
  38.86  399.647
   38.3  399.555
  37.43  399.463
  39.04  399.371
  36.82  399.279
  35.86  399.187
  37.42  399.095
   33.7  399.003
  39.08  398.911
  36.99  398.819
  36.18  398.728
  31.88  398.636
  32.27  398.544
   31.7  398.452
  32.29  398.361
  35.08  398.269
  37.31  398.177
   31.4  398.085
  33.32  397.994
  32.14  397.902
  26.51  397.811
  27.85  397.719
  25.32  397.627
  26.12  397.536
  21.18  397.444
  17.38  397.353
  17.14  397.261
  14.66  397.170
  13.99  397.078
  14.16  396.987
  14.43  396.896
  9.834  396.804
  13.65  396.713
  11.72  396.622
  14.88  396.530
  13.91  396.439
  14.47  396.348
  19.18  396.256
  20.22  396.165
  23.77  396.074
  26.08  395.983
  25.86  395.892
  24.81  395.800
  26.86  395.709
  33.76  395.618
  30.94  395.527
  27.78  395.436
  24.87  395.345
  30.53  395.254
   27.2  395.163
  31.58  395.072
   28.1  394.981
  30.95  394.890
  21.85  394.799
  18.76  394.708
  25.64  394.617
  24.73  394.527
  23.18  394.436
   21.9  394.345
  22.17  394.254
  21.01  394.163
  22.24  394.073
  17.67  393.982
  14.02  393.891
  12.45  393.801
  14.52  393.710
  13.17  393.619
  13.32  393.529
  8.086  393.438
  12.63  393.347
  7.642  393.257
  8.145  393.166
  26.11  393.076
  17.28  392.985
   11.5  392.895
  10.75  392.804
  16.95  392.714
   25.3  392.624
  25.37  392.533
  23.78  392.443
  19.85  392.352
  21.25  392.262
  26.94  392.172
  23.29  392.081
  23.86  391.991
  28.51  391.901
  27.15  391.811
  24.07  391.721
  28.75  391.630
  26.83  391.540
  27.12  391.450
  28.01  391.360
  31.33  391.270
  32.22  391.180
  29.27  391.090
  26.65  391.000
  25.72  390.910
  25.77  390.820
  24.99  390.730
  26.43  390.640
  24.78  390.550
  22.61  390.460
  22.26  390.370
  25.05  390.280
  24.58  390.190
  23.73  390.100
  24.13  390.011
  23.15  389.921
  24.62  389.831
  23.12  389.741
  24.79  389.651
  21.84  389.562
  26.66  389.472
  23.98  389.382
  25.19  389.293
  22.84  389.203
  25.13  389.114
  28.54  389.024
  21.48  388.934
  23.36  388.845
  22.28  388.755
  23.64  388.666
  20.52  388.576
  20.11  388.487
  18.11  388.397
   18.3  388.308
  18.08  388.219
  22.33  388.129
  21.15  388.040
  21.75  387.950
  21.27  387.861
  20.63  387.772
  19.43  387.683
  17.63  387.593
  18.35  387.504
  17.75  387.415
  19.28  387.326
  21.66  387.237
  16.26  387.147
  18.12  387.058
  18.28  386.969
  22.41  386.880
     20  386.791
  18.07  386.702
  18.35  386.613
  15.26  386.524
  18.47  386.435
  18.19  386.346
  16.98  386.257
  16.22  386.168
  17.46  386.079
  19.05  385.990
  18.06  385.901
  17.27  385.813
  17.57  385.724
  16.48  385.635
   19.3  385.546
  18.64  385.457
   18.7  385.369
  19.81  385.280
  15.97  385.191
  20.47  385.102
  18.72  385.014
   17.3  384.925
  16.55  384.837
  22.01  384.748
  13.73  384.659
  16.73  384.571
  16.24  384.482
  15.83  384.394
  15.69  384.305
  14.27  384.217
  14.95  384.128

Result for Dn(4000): 1.98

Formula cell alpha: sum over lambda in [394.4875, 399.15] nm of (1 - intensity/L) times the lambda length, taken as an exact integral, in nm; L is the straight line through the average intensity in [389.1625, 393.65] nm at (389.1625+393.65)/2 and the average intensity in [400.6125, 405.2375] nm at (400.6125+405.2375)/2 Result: 0.76 nm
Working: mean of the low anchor 22.6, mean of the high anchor 39.2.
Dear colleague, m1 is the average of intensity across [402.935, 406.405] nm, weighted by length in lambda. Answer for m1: 37.8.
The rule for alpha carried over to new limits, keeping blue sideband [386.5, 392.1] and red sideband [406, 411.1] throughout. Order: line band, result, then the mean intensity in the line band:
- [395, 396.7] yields 0.271 nm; 23.7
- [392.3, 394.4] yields 0.754 nm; 16.8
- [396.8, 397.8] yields 0.354 nm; 19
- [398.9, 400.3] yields -0.310 nm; 38.1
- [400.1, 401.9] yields -0.417 nm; 39.8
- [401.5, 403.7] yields -0.385 nm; 39.4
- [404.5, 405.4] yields -0.079 nm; 38.6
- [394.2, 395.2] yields 0.084 nm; 25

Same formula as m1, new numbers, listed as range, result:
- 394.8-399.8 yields 27.3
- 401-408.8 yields 38.8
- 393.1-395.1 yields 18.8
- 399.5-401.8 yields 39.6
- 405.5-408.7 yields 38.1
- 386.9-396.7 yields 22.1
